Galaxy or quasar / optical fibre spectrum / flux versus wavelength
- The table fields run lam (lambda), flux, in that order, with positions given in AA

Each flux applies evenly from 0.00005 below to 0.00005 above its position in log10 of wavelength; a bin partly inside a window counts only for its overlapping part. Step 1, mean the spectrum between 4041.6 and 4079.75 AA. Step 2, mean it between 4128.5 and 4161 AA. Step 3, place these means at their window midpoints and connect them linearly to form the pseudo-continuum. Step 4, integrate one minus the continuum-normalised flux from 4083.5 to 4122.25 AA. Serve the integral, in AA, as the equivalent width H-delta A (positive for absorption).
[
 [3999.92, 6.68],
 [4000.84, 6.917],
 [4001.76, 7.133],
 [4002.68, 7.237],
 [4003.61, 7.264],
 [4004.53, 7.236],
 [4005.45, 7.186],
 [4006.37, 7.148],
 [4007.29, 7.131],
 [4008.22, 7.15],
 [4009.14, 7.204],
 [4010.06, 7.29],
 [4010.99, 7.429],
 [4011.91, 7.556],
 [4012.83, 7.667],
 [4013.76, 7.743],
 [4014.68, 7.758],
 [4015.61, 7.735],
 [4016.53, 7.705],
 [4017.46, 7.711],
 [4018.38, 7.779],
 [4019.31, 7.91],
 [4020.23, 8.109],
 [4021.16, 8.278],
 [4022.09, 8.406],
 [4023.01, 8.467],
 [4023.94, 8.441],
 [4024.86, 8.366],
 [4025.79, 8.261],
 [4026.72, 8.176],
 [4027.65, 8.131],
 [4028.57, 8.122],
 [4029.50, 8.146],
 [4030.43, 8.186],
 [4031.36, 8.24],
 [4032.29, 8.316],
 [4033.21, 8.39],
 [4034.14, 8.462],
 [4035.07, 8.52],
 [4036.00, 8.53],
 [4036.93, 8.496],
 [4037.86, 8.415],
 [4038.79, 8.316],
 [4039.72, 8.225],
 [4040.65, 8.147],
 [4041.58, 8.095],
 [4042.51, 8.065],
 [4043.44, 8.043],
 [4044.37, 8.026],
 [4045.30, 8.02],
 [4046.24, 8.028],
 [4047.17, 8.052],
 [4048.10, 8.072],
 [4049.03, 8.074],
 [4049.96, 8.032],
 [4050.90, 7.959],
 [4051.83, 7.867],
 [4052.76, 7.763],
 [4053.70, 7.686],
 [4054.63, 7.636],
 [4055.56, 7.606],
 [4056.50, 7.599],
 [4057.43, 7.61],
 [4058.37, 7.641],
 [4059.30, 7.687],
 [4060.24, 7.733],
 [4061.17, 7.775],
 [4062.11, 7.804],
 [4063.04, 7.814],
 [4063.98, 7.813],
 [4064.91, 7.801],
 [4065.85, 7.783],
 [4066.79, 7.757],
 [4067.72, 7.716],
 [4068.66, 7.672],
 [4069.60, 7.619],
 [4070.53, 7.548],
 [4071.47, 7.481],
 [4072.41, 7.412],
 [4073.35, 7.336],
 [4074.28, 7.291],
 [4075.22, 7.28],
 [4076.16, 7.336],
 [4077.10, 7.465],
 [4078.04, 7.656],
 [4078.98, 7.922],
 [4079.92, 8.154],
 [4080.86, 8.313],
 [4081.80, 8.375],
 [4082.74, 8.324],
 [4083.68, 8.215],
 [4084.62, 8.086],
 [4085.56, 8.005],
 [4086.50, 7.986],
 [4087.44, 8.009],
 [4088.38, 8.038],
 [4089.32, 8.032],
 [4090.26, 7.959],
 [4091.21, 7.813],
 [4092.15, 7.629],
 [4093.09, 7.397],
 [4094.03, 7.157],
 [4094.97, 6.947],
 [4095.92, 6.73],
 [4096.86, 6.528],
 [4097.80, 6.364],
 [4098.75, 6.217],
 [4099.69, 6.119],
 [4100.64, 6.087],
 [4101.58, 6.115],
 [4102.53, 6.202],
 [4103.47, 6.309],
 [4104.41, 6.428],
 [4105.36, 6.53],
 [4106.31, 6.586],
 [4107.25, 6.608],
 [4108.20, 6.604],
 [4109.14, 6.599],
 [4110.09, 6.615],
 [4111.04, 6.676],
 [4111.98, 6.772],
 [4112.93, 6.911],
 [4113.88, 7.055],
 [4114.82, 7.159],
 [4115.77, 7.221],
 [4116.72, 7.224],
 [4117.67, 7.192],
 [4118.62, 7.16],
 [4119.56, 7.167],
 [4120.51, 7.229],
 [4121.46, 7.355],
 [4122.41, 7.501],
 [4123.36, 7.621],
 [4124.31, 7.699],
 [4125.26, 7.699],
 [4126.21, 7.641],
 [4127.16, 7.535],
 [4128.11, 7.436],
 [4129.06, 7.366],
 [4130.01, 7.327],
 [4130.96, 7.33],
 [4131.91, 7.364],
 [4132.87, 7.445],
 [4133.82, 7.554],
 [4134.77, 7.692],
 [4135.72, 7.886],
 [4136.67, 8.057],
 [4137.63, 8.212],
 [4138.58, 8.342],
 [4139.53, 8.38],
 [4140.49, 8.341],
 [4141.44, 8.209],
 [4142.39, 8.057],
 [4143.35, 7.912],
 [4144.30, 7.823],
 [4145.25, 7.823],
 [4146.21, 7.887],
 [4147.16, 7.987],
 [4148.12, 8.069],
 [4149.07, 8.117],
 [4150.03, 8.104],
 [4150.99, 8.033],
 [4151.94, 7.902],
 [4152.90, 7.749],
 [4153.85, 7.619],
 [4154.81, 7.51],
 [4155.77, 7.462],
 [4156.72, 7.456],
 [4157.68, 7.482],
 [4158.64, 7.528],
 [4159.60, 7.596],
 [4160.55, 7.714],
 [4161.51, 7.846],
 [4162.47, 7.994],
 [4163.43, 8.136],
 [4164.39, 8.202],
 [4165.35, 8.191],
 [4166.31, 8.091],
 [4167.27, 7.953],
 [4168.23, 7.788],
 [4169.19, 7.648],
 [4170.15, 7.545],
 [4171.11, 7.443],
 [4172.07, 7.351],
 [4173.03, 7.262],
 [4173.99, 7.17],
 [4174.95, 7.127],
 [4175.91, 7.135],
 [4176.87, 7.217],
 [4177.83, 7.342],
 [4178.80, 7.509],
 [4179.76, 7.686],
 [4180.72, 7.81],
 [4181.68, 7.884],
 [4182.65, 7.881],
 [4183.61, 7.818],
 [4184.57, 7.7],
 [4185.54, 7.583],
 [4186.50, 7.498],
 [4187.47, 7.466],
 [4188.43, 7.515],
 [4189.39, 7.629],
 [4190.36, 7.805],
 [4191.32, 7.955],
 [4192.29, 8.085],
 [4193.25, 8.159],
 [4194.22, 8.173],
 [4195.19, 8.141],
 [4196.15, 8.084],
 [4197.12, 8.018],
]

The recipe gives 3.6 AA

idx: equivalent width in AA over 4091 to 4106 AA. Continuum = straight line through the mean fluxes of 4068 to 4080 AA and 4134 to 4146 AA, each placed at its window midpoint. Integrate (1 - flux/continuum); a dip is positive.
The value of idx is 2.1 AA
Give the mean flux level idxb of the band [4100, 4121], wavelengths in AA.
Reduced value 6.74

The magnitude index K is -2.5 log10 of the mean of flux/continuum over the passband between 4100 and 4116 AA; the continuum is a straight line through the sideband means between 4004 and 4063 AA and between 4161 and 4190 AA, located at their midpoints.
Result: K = 0.18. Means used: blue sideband 7.93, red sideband 7.65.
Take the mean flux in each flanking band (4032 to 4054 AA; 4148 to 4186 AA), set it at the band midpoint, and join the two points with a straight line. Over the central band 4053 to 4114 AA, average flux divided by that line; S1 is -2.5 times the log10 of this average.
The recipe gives 0.09 mag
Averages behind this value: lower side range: 8.15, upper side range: 7.69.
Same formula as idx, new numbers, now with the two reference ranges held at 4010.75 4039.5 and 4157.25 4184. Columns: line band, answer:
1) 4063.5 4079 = 0.8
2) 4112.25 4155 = 0.6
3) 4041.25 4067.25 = 0.6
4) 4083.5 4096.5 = 0.4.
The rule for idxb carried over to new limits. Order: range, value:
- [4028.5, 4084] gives 7.92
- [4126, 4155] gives 7.83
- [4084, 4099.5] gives 7.42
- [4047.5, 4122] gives 7.38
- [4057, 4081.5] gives 7.67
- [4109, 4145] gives 7.51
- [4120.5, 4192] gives 7.71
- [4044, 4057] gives 7.88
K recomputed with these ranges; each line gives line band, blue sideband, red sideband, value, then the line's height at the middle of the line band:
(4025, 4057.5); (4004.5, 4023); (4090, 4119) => -0.101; 7.38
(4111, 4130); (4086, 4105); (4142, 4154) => 0.022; 7.45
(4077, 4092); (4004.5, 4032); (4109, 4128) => -0.084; 7.43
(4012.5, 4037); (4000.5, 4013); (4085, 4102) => -0.129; 7.24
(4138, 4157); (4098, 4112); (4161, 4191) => -0.114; 7.16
